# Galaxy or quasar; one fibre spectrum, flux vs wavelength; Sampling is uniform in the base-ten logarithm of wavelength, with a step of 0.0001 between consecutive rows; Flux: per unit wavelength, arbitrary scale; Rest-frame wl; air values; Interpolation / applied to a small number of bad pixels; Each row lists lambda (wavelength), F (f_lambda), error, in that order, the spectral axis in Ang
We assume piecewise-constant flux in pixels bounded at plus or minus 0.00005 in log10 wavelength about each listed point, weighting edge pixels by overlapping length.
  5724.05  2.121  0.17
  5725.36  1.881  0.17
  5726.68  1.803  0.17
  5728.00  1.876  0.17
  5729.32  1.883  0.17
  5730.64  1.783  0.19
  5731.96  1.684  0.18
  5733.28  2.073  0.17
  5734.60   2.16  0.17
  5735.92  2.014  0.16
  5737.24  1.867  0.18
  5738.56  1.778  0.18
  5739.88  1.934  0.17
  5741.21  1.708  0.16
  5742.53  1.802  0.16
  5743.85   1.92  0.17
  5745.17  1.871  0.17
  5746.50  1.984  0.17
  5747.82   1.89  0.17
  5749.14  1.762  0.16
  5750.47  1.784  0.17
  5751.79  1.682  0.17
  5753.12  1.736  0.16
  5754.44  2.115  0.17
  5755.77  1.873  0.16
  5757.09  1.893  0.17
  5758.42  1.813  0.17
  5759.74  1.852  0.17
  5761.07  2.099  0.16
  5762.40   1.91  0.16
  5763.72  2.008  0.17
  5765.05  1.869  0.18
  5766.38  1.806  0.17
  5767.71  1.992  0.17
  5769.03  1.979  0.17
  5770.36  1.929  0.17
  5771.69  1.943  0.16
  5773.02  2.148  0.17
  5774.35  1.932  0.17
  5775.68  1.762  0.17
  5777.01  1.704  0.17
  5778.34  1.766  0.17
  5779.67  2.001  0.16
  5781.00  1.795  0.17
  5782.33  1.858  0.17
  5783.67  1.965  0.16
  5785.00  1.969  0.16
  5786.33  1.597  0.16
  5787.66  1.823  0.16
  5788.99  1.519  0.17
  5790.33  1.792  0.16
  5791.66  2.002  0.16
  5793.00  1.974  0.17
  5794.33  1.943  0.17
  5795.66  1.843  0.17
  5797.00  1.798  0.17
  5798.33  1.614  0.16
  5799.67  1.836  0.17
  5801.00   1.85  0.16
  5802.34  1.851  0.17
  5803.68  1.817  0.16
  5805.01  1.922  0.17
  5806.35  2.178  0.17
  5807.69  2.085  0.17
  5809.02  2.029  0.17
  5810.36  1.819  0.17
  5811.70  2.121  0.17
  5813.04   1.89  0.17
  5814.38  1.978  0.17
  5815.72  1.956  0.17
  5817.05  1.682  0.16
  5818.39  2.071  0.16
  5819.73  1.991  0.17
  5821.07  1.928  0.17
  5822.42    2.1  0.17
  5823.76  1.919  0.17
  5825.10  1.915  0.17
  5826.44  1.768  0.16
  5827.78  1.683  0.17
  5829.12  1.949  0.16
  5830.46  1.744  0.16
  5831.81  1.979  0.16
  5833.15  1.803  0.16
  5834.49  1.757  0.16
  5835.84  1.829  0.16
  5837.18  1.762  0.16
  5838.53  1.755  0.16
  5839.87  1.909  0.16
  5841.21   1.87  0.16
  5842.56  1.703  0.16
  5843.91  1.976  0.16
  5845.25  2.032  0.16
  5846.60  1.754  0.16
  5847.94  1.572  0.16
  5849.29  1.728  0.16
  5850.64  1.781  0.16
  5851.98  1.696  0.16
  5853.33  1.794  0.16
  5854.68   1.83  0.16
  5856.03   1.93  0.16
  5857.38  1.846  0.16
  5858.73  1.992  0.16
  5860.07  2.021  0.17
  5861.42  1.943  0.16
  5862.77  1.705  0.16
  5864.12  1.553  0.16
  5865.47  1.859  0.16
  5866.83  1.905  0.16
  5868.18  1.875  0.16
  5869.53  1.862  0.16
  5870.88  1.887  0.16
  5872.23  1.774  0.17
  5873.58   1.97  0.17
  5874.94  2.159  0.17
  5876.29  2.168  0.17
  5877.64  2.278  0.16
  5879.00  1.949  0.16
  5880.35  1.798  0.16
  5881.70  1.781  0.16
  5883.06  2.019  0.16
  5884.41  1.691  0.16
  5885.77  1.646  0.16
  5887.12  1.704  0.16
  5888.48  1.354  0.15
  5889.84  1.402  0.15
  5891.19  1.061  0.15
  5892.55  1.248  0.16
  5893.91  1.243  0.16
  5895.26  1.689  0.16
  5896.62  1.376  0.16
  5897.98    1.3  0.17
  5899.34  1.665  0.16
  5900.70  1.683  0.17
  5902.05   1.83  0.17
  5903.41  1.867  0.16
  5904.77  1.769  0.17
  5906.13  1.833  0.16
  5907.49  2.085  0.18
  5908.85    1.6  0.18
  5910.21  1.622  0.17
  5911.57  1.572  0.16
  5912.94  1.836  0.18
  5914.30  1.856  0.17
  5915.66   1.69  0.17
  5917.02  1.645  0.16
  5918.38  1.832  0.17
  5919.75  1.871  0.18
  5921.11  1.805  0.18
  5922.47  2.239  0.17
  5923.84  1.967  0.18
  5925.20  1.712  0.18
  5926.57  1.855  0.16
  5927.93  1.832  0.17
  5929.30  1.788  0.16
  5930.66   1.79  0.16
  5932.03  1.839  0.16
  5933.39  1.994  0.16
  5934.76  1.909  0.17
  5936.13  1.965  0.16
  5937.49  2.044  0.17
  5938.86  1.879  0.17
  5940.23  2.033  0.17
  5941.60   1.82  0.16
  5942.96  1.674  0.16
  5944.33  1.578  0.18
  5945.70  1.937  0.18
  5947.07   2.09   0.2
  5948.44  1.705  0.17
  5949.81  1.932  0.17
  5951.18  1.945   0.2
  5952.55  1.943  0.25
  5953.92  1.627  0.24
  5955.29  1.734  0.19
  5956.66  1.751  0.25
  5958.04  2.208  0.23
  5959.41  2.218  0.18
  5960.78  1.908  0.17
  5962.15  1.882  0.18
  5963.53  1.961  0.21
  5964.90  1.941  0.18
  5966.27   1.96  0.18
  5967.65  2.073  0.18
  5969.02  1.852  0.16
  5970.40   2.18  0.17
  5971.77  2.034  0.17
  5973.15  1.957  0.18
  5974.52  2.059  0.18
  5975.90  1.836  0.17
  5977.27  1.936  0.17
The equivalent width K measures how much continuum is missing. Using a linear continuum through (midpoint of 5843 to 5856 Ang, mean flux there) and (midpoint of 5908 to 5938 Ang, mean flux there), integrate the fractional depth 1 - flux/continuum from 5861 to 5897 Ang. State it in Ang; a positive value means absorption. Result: 1.5 Ang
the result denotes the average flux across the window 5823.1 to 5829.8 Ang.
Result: 1.85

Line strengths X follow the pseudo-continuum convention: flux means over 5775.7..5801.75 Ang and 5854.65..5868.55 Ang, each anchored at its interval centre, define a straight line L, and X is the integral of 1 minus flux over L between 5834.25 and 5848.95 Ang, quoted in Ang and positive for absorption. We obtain 0.31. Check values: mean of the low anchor 1.82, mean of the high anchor 1.86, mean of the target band 1.81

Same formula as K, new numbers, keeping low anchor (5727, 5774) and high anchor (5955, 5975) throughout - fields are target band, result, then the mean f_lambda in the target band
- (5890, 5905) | 3.4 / 1.51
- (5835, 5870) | 2.0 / 1.83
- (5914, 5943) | 1.5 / 1.87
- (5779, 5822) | 0.6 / 1.89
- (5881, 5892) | 2.1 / 1.58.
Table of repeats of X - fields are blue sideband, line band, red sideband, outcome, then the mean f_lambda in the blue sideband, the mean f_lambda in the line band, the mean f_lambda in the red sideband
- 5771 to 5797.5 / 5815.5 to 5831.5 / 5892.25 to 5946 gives -0.52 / 1.86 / 1.89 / 1.77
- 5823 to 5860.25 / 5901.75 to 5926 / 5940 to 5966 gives 0.71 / 1.83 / 1.81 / 1.89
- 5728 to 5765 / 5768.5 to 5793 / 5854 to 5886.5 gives 0.31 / 1.88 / 1.86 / 1.89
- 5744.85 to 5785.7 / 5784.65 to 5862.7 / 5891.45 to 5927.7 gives -1.90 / 1.89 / 1.86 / 1.71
